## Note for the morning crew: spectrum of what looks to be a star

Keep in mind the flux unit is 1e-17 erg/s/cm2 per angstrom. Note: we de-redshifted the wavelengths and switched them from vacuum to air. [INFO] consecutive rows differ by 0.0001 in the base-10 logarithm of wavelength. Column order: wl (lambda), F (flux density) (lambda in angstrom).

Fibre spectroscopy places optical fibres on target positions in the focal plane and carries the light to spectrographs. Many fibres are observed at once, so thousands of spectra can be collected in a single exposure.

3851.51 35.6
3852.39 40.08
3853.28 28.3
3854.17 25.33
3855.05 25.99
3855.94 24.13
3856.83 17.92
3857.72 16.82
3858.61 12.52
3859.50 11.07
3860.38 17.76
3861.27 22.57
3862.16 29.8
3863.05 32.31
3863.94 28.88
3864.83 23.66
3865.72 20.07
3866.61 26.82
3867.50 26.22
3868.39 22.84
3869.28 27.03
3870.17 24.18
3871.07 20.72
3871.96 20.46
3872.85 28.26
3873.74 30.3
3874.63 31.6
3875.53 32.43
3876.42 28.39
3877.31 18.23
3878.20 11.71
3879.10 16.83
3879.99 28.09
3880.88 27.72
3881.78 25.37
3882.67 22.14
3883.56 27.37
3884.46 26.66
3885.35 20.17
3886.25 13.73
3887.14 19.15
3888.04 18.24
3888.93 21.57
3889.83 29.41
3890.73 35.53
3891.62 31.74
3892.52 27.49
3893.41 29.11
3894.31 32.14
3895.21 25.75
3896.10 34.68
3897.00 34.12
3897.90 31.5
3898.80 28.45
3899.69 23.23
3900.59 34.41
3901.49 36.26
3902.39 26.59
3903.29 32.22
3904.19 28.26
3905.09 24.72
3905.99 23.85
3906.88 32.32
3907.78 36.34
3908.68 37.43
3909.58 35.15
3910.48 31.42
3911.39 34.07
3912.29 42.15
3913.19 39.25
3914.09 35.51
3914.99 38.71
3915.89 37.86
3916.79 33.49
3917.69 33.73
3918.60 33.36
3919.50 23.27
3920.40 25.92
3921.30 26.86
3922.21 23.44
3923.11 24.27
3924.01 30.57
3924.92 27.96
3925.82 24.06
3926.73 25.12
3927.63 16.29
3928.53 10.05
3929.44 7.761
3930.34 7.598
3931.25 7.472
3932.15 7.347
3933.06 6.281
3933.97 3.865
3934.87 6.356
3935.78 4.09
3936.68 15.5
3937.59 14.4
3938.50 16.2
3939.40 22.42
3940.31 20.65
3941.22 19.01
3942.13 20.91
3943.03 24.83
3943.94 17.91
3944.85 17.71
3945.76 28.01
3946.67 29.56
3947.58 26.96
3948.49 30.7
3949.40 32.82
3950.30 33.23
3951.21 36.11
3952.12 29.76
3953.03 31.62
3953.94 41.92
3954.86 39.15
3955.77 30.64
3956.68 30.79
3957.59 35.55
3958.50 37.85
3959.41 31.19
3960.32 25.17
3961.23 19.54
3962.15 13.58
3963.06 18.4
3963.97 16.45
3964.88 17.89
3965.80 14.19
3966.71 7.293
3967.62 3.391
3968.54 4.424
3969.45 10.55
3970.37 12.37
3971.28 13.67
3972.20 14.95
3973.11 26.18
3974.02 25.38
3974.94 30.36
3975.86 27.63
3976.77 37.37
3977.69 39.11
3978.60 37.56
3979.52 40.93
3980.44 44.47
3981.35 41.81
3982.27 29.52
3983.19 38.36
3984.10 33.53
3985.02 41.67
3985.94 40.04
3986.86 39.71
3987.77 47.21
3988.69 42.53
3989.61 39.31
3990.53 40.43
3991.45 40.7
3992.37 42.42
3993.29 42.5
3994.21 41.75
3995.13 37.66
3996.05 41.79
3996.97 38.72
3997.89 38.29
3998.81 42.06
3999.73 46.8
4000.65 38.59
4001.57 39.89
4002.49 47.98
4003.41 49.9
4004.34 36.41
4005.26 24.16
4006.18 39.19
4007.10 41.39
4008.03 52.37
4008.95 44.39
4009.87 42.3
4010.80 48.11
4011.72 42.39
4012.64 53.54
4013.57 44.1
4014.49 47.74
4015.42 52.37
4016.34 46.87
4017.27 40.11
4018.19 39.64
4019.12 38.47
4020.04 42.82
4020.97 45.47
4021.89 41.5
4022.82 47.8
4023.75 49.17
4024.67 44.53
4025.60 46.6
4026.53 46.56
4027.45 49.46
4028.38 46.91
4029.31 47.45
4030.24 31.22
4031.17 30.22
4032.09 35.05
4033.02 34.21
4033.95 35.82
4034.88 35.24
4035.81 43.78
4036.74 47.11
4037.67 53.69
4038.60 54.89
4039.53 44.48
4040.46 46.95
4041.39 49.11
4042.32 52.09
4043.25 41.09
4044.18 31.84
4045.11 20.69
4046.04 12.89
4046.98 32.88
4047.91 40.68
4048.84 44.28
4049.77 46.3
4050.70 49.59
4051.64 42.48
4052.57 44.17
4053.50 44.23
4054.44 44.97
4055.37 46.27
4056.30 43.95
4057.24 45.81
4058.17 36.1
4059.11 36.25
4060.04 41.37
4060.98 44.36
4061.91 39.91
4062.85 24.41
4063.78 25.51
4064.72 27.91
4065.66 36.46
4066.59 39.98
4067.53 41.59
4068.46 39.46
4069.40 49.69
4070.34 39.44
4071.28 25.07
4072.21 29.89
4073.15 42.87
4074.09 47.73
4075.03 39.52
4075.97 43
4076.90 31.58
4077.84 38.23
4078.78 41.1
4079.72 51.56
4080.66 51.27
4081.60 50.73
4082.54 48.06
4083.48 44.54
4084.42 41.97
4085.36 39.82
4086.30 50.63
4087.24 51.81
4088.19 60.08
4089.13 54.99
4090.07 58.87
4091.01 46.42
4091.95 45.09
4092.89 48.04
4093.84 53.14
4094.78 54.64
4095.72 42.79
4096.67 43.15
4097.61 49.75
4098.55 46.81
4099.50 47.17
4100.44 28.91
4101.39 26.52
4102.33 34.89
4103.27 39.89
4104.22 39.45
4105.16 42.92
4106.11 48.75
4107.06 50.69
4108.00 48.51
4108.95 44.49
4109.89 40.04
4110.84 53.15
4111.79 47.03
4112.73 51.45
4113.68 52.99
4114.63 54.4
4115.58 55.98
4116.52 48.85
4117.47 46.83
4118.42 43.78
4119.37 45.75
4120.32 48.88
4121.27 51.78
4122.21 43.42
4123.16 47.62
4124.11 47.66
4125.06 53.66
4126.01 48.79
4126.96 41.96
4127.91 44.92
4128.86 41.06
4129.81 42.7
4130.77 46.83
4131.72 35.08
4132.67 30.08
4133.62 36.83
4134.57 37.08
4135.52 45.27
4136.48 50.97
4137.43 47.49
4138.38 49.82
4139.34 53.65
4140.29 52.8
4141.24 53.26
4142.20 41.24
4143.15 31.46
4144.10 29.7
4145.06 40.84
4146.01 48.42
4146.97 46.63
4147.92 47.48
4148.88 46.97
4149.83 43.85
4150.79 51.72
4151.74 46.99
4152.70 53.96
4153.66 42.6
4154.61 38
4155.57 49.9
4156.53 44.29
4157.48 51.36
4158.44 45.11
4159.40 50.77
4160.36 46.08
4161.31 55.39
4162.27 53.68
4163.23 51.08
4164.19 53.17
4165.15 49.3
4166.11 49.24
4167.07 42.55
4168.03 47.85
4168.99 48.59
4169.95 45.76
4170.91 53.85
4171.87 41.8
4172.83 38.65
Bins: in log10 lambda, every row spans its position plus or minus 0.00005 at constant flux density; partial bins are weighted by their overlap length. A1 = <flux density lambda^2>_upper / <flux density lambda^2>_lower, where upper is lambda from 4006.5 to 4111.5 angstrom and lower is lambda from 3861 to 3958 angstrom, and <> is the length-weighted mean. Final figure 1.79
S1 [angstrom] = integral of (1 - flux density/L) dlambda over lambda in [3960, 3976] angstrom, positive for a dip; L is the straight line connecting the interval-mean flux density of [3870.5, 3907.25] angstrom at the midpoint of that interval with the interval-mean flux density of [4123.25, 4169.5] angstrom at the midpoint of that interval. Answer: 7.9 angstrom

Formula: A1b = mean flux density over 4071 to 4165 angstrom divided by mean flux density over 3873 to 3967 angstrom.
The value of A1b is 1.80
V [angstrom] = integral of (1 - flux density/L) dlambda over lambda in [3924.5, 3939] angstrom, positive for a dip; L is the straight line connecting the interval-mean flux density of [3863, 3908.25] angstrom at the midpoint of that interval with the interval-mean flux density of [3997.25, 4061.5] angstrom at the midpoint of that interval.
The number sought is 8.7 angstrom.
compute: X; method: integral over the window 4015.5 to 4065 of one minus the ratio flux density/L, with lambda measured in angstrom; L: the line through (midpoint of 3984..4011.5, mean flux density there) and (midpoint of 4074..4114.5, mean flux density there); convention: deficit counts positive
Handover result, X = 2.5 angstrom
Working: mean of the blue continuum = 41.5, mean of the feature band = 41.2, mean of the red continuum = 45.9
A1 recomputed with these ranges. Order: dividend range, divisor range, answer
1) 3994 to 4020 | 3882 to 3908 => 1.63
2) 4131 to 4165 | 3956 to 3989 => 1.82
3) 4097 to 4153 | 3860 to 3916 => 1.82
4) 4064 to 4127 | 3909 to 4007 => 1.69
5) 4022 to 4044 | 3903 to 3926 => 1.48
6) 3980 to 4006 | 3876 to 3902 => 1.62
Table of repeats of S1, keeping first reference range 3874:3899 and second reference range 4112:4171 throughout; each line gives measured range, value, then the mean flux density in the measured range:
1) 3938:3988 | 8.04 angstrom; 27.2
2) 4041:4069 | 0.57 angstrom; 38.9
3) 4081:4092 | -1.91 angstrom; 49.6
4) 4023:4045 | -2.93 angstrom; 43.1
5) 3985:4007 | -3.72 angstrom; 40.8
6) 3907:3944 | 7.20 angstrom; 23.3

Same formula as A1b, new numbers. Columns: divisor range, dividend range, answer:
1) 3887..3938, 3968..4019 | 1.47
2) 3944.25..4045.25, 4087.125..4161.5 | 1.27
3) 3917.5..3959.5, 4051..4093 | 1.84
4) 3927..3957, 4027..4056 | 1.98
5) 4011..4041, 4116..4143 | 1.03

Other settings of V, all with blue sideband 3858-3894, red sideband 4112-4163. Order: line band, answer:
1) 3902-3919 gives -4.0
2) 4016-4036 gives -2.6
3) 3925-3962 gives 9.9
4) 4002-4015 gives -3.1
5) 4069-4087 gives -0.5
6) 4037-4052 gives -1.2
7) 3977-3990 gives -2.5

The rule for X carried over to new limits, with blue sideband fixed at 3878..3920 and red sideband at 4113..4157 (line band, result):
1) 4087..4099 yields -2.13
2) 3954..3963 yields 1.09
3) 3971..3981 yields 1.04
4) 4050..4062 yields -0.88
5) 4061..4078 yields 1.75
